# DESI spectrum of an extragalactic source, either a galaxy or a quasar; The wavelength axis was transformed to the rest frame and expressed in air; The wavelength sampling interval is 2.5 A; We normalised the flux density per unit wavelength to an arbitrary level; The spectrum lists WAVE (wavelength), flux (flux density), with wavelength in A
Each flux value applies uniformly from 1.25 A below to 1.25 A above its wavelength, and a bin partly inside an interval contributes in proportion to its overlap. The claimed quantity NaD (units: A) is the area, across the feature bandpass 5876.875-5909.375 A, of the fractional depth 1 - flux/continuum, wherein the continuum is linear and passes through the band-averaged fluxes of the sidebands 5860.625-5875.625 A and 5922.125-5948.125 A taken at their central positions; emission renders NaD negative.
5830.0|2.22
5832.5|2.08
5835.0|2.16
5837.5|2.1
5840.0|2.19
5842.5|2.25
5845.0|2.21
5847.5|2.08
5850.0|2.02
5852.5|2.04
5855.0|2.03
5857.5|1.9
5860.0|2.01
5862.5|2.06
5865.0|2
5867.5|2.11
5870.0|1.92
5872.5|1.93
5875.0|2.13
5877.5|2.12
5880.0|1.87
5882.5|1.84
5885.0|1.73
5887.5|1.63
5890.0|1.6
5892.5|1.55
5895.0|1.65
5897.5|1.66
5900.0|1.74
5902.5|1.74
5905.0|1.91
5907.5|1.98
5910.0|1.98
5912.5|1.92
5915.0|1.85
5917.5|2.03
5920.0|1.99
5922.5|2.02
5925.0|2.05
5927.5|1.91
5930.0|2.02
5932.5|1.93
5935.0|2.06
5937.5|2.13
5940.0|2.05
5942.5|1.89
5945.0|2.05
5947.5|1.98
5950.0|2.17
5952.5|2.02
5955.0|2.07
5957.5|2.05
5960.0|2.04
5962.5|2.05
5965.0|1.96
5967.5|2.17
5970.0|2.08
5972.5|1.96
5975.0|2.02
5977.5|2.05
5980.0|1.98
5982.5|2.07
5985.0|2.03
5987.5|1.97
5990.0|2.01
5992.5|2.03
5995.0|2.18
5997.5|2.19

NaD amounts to 4.0 A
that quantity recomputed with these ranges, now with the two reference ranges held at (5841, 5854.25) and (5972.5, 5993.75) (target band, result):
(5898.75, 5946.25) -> 2.33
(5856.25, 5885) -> 1.67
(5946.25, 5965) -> -0.10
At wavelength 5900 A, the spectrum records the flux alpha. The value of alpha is 1.74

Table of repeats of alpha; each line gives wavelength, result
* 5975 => 2.02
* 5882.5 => 1.84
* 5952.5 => 2.02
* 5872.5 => 1.93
